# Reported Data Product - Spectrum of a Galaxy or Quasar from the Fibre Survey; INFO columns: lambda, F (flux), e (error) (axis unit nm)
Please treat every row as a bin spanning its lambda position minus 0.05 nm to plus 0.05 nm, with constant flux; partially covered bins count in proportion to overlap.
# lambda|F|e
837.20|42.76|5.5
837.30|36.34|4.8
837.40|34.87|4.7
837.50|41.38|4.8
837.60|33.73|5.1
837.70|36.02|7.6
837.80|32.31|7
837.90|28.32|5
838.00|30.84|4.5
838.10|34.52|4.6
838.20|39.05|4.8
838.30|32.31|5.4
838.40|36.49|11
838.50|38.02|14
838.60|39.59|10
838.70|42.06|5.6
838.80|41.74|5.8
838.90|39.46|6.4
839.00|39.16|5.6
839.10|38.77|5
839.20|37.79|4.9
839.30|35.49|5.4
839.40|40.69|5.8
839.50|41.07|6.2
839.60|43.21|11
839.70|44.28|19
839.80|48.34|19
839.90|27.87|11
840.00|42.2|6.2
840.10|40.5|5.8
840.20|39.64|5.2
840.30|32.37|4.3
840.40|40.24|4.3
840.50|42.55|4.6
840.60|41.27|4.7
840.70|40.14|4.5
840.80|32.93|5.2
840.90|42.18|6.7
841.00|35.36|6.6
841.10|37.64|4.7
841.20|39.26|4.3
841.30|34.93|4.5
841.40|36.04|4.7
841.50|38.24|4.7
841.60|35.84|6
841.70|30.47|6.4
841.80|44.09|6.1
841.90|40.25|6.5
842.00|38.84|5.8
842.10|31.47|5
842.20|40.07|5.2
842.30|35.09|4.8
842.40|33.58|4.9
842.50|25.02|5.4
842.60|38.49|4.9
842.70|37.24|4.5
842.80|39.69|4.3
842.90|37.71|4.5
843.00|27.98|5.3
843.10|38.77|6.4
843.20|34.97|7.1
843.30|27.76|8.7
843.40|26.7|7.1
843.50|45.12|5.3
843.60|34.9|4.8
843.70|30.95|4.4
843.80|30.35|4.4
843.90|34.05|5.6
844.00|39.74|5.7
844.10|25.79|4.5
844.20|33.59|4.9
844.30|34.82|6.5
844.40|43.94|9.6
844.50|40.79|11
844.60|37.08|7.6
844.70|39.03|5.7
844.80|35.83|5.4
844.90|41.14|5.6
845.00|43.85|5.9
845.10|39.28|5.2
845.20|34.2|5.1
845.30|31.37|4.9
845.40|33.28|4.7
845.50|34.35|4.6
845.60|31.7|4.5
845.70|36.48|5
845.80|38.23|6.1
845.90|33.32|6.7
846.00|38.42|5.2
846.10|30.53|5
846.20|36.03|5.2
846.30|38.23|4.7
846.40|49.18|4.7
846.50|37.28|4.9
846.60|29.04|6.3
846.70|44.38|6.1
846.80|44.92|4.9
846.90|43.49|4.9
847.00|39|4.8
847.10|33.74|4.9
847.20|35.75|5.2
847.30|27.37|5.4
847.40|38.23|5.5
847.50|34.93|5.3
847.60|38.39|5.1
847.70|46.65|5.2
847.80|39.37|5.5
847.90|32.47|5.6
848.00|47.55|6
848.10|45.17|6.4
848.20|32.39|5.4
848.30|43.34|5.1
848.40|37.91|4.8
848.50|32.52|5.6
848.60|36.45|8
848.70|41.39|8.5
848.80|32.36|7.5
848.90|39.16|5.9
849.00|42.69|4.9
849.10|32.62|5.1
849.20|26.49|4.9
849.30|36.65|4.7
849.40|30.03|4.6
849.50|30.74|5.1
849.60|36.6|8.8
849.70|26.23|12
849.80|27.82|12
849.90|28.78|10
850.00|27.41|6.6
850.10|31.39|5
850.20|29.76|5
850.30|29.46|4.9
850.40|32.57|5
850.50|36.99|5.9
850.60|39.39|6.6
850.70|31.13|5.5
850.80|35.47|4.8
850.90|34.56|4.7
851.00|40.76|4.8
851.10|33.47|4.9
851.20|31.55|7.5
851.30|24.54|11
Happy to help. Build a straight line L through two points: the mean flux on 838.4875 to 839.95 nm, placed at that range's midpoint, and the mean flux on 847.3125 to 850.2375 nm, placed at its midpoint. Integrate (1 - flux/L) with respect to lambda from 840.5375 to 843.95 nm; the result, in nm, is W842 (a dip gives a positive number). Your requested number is 0.23 nm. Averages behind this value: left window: 39.9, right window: 35.3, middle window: 35.8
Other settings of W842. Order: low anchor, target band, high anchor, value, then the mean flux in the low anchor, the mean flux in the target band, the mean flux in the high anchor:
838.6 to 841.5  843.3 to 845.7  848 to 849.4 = 0.16 nm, 39.2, 35.6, 37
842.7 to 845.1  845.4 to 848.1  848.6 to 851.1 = -0.23 nm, 36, 37.7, 33.4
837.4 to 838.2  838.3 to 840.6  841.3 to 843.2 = -0.30 nm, 34.3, 39.5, 36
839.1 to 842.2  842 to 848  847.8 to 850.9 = 0.03 nm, 38.5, 36.3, 34.5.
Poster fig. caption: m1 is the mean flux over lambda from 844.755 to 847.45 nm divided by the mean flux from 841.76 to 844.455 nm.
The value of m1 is 1.05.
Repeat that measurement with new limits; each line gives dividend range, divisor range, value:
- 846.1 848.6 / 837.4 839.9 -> 1.02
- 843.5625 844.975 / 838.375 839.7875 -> 0.90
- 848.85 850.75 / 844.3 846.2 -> 0.88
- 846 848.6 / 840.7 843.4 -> 1.07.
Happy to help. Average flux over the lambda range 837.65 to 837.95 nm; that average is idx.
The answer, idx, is 32.2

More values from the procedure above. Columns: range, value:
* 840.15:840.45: 37.4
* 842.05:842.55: 33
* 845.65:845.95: 36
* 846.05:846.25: 33.3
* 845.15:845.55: 33.3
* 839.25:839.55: 39.1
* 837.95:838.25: 34.8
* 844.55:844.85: 37.3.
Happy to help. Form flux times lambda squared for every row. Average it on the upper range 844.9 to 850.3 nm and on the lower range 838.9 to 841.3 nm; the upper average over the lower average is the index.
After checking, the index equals 0.94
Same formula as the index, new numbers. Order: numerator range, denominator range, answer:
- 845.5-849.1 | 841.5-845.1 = 1.06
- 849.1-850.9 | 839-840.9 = 0.82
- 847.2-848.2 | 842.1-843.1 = 1.11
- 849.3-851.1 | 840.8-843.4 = 0.92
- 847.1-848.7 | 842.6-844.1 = 1.11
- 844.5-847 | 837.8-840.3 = 1.00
